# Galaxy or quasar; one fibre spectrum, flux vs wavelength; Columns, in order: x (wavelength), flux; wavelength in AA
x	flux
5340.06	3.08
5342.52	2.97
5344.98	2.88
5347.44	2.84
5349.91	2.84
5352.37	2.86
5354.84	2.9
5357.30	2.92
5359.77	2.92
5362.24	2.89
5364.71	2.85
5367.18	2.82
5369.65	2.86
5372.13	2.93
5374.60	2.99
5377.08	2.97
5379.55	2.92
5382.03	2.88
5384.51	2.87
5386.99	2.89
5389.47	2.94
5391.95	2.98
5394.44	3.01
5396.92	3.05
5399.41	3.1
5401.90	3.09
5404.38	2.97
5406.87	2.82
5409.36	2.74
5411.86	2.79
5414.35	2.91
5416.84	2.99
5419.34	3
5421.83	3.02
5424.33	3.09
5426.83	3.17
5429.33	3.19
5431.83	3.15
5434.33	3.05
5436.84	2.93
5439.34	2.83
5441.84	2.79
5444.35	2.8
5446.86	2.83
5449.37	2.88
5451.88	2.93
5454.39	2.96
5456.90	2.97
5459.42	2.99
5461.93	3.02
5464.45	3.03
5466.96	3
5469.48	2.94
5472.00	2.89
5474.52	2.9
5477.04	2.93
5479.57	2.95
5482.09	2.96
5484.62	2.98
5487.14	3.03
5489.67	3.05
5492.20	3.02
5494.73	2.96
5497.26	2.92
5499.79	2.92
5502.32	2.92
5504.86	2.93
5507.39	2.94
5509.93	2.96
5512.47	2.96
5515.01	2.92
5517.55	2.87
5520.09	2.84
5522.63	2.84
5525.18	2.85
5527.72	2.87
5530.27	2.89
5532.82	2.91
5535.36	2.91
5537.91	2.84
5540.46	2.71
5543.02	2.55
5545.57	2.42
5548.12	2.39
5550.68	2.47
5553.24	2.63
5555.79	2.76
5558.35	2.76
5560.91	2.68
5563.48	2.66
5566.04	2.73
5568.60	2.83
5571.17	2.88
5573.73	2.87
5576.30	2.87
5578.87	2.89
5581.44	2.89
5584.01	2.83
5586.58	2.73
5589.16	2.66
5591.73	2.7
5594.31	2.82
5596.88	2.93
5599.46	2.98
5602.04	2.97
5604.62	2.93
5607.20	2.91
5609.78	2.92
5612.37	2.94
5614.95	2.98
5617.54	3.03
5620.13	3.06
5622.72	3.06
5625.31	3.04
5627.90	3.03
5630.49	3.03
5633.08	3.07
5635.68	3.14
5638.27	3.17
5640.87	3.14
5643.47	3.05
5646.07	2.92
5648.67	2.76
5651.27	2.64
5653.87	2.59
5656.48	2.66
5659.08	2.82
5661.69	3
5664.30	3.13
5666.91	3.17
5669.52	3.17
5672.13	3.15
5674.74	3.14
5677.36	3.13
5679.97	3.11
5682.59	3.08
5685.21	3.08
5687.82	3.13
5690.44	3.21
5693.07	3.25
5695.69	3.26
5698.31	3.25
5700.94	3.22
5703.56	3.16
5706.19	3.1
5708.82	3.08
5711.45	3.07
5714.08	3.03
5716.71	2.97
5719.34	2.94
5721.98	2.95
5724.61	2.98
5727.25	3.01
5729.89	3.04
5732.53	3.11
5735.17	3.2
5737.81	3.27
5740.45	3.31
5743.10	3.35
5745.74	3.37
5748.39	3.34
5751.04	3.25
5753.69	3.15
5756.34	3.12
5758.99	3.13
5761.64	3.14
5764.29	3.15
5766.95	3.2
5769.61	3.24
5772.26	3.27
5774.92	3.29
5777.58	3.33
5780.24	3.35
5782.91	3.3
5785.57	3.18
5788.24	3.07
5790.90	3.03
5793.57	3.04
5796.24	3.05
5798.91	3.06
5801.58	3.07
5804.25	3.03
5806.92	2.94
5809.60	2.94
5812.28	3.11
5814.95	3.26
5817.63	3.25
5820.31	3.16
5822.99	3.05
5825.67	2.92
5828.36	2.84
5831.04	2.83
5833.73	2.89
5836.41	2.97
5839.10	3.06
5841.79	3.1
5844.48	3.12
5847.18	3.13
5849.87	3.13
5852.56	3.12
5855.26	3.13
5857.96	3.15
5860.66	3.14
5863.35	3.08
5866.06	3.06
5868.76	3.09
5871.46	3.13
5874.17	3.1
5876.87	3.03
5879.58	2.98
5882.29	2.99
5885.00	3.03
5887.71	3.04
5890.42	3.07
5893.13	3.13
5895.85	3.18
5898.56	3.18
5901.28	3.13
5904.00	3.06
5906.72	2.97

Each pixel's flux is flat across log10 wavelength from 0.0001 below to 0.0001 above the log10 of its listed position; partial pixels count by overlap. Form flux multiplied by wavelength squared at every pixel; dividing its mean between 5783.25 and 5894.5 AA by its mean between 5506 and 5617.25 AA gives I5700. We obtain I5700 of 1.20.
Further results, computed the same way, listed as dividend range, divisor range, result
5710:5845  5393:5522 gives 1.18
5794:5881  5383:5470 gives 1.19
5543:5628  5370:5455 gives 1.02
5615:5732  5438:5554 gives 1.13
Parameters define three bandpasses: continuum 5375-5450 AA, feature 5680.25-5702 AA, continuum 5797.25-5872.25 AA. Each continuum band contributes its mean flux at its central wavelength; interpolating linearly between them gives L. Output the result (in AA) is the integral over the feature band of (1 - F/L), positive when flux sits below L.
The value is -1.1 AA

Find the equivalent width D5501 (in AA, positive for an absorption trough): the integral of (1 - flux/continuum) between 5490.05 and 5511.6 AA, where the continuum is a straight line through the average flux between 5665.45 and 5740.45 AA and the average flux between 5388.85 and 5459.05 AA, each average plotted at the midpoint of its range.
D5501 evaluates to 0.4 AA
